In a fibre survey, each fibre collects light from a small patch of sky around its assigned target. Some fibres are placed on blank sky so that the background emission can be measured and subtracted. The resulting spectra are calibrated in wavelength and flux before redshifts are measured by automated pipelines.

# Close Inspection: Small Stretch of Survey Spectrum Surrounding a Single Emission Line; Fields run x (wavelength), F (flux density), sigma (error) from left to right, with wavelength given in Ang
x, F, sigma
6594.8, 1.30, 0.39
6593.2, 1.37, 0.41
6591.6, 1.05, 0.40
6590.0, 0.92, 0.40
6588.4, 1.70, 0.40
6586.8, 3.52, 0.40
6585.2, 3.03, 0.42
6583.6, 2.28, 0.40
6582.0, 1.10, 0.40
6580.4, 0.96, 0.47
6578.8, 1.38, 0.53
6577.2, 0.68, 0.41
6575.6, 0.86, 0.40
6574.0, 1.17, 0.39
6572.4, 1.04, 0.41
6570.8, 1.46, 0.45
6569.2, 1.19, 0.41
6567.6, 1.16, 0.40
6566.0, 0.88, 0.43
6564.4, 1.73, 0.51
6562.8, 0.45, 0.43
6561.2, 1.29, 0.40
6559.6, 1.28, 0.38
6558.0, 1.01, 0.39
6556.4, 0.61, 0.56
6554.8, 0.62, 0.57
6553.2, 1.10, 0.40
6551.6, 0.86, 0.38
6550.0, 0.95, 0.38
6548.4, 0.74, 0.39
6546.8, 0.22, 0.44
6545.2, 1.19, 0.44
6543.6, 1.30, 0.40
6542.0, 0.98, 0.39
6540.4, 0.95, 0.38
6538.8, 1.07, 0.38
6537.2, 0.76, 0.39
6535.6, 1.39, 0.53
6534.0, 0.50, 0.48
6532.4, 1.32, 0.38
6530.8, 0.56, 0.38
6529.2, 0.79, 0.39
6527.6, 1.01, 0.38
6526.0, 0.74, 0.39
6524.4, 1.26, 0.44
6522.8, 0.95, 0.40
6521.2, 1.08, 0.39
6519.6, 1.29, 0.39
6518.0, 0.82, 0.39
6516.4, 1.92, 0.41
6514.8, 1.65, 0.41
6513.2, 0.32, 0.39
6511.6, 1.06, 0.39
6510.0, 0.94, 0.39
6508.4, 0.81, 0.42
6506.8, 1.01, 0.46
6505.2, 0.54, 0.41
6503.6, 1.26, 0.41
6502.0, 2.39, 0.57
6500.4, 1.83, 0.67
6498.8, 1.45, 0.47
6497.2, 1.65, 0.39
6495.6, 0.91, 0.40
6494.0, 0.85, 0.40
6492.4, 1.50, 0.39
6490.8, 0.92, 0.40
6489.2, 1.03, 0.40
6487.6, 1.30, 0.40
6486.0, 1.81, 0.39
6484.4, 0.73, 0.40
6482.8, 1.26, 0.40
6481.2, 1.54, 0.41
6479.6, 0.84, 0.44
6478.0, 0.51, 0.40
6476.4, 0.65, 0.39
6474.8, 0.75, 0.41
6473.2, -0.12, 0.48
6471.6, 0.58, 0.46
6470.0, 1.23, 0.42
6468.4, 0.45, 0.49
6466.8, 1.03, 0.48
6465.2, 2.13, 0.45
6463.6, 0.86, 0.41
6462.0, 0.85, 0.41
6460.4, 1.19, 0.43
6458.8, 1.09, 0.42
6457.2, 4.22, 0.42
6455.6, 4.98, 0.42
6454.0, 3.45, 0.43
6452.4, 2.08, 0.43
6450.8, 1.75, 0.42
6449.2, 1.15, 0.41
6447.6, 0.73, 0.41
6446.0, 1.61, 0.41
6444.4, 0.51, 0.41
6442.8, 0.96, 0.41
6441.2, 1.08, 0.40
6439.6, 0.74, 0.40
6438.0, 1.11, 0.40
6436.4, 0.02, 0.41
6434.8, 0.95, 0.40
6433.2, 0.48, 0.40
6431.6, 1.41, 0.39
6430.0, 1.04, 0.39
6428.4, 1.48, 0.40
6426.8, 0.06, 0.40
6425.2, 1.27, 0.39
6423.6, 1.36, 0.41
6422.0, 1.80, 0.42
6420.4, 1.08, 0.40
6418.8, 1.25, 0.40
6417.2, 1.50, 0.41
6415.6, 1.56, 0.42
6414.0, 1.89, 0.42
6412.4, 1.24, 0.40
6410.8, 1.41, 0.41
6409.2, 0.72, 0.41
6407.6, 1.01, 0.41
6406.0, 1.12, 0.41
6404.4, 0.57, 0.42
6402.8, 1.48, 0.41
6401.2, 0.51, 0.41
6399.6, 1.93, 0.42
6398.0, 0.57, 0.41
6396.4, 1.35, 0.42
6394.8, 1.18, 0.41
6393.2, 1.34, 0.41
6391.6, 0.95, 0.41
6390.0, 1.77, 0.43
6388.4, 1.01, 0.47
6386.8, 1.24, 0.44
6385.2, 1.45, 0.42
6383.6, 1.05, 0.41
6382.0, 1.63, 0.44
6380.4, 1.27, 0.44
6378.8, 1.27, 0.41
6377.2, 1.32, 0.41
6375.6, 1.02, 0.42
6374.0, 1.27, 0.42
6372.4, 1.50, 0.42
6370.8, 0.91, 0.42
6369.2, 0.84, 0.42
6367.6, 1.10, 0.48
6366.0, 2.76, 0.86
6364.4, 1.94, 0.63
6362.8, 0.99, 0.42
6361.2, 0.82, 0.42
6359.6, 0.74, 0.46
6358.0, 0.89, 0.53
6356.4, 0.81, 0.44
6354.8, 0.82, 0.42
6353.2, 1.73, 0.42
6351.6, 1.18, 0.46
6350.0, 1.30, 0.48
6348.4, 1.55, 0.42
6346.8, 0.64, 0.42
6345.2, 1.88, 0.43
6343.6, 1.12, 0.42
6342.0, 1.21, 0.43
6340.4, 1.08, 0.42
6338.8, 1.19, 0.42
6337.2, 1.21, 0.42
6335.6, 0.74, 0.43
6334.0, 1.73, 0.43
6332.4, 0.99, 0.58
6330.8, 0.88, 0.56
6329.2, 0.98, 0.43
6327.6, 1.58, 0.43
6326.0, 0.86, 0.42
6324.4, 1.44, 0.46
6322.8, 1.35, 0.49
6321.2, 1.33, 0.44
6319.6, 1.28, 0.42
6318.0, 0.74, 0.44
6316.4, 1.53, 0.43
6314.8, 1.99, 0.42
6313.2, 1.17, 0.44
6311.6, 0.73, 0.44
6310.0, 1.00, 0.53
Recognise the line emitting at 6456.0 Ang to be H-beta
